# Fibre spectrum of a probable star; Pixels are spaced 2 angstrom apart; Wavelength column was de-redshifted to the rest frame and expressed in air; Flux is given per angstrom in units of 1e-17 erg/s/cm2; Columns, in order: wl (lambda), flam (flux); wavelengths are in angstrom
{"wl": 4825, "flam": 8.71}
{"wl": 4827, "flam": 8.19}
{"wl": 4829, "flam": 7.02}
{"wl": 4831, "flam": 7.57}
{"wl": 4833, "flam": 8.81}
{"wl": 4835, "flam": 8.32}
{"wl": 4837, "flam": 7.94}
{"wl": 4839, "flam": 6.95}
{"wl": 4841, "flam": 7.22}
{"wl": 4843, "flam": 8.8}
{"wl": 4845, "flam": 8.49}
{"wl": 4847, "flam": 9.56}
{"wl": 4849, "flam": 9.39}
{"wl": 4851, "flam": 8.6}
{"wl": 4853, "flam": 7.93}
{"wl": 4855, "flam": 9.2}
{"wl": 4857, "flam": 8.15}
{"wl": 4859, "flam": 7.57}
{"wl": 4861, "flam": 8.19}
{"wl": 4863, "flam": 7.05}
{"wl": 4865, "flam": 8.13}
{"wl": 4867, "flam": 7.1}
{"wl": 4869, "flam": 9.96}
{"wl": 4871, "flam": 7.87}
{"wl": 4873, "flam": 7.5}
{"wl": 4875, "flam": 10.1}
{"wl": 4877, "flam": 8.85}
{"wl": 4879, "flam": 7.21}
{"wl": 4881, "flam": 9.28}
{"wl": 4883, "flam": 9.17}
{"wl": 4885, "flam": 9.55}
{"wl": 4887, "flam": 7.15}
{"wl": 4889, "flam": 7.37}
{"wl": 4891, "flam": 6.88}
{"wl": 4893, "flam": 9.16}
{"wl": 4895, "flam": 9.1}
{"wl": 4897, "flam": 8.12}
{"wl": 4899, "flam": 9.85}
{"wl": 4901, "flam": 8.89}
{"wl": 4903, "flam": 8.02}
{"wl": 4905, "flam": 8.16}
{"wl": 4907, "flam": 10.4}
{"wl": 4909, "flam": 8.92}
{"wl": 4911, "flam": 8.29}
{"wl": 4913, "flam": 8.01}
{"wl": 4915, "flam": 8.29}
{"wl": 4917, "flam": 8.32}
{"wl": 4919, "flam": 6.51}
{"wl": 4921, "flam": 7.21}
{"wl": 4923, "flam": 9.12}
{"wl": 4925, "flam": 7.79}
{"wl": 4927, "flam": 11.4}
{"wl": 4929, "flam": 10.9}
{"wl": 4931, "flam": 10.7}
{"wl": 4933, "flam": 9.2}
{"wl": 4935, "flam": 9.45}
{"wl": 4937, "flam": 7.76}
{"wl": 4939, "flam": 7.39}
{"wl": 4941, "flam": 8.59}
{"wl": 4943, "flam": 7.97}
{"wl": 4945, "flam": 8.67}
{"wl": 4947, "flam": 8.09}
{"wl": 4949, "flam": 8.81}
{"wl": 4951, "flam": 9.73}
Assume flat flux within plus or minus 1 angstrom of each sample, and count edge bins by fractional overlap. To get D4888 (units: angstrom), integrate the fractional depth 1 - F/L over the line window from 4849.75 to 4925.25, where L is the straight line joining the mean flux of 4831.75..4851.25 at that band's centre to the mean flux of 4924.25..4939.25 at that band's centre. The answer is 4.8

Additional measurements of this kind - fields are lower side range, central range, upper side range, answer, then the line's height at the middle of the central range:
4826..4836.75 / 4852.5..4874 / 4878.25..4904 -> 0.4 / 8.23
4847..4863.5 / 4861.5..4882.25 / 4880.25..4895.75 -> 0.2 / 8.41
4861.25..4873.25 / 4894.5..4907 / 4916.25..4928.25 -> -0.8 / 8.26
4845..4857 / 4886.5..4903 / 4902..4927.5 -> 0.4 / 8.56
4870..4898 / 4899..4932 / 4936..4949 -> -2.4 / 8.25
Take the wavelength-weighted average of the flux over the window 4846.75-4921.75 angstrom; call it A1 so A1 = 8.39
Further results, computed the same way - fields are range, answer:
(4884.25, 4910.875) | 8.56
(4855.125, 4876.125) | 8.21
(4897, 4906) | 8.66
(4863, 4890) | 8.35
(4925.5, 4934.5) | 10.3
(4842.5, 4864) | 8.44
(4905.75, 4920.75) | 8.33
